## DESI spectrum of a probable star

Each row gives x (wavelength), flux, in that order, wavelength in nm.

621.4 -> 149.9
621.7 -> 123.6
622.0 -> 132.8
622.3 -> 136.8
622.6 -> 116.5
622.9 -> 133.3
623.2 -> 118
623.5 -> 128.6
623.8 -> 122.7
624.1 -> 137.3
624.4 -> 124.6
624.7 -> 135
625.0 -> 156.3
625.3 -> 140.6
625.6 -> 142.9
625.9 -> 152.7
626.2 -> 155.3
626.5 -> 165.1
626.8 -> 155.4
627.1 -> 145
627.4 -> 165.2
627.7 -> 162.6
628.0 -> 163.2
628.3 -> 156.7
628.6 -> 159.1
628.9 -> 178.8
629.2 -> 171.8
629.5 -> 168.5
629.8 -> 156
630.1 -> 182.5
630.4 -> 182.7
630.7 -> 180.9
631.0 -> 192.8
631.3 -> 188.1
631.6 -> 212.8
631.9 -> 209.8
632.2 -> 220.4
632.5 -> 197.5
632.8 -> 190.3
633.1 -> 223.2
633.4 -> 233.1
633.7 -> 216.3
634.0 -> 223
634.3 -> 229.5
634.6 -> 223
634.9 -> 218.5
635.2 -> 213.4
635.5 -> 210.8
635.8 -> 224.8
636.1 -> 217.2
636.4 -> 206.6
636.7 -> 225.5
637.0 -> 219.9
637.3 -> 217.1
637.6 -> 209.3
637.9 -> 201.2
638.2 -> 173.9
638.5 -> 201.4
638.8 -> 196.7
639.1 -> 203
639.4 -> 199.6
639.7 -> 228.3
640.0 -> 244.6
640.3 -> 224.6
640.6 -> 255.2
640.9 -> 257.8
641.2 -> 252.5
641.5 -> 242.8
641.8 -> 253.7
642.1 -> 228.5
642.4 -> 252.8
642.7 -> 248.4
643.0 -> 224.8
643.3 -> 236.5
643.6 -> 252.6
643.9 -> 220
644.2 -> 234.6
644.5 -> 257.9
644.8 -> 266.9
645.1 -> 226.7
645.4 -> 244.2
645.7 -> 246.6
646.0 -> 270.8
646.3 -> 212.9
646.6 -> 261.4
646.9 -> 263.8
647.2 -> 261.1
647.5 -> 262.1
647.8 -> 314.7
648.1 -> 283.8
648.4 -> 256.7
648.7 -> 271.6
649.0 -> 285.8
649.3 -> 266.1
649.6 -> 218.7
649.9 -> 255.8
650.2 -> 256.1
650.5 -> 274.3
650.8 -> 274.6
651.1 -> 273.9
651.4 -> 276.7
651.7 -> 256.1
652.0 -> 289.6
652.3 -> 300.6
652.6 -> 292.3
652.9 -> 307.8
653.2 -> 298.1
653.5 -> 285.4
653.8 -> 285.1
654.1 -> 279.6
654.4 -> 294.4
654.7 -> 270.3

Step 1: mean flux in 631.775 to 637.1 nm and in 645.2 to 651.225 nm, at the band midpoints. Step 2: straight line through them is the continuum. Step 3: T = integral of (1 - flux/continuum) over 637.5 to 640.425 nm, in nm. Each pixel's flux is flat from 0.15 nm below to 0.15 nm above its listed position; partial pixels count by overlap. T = 0.30 nm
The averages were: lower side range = 217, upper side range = 262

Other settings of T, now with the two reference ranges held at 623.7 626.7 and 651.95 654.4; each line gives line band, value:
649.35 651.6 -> 0.14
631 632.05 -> -0.15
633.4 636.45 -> -0.38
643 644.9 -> 0.01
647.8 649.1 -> -0.06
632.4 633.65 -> -0.18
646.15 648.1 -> -0.03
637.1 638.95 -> 0.10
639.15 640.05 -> 0.00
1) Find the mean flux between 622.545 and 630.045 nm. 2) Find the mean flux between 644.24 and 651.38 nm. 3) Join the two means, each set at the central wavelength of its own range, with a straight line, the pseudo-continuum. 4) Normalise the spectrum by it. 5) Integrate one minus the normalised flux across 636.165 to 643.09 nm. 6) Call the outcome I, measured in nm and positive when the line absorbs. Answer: -0.19 nm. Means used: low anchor 149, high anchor 261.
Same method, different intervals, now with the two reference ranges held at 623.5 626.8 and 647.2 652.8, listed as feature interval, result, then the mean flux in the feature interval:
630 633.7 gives -0.49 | 202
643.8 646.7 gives 0.04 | 244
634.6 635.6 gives -0.11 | 216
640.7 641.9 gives -0.13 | 252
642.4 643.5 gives -0.02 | 240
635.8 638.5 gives -0.05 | 209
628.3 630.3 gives -0.05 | 169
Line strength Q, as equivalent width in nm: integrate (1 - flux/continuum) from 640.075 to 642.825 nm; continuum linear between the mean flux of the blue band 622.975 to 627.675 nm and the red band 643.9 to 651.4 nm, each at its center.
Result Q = -0.229 nm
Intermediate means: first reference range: 143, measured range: 246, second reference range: 260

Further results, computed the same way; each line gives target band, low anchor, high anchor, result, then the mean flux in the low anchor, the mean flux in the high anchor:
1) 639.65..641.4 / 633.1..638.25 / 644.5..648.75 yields -0.066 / 217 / 260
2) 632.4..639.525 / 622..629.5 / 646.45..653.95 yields -0.430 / 147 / 275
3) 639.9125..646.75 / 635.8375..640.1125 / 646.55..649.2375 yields -0.008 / 210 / 274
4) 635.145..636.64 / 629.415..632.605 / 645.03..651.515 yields -0.032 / 191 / 262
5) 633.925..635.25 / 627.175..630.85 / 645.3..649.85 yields -0.173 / 169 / 261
